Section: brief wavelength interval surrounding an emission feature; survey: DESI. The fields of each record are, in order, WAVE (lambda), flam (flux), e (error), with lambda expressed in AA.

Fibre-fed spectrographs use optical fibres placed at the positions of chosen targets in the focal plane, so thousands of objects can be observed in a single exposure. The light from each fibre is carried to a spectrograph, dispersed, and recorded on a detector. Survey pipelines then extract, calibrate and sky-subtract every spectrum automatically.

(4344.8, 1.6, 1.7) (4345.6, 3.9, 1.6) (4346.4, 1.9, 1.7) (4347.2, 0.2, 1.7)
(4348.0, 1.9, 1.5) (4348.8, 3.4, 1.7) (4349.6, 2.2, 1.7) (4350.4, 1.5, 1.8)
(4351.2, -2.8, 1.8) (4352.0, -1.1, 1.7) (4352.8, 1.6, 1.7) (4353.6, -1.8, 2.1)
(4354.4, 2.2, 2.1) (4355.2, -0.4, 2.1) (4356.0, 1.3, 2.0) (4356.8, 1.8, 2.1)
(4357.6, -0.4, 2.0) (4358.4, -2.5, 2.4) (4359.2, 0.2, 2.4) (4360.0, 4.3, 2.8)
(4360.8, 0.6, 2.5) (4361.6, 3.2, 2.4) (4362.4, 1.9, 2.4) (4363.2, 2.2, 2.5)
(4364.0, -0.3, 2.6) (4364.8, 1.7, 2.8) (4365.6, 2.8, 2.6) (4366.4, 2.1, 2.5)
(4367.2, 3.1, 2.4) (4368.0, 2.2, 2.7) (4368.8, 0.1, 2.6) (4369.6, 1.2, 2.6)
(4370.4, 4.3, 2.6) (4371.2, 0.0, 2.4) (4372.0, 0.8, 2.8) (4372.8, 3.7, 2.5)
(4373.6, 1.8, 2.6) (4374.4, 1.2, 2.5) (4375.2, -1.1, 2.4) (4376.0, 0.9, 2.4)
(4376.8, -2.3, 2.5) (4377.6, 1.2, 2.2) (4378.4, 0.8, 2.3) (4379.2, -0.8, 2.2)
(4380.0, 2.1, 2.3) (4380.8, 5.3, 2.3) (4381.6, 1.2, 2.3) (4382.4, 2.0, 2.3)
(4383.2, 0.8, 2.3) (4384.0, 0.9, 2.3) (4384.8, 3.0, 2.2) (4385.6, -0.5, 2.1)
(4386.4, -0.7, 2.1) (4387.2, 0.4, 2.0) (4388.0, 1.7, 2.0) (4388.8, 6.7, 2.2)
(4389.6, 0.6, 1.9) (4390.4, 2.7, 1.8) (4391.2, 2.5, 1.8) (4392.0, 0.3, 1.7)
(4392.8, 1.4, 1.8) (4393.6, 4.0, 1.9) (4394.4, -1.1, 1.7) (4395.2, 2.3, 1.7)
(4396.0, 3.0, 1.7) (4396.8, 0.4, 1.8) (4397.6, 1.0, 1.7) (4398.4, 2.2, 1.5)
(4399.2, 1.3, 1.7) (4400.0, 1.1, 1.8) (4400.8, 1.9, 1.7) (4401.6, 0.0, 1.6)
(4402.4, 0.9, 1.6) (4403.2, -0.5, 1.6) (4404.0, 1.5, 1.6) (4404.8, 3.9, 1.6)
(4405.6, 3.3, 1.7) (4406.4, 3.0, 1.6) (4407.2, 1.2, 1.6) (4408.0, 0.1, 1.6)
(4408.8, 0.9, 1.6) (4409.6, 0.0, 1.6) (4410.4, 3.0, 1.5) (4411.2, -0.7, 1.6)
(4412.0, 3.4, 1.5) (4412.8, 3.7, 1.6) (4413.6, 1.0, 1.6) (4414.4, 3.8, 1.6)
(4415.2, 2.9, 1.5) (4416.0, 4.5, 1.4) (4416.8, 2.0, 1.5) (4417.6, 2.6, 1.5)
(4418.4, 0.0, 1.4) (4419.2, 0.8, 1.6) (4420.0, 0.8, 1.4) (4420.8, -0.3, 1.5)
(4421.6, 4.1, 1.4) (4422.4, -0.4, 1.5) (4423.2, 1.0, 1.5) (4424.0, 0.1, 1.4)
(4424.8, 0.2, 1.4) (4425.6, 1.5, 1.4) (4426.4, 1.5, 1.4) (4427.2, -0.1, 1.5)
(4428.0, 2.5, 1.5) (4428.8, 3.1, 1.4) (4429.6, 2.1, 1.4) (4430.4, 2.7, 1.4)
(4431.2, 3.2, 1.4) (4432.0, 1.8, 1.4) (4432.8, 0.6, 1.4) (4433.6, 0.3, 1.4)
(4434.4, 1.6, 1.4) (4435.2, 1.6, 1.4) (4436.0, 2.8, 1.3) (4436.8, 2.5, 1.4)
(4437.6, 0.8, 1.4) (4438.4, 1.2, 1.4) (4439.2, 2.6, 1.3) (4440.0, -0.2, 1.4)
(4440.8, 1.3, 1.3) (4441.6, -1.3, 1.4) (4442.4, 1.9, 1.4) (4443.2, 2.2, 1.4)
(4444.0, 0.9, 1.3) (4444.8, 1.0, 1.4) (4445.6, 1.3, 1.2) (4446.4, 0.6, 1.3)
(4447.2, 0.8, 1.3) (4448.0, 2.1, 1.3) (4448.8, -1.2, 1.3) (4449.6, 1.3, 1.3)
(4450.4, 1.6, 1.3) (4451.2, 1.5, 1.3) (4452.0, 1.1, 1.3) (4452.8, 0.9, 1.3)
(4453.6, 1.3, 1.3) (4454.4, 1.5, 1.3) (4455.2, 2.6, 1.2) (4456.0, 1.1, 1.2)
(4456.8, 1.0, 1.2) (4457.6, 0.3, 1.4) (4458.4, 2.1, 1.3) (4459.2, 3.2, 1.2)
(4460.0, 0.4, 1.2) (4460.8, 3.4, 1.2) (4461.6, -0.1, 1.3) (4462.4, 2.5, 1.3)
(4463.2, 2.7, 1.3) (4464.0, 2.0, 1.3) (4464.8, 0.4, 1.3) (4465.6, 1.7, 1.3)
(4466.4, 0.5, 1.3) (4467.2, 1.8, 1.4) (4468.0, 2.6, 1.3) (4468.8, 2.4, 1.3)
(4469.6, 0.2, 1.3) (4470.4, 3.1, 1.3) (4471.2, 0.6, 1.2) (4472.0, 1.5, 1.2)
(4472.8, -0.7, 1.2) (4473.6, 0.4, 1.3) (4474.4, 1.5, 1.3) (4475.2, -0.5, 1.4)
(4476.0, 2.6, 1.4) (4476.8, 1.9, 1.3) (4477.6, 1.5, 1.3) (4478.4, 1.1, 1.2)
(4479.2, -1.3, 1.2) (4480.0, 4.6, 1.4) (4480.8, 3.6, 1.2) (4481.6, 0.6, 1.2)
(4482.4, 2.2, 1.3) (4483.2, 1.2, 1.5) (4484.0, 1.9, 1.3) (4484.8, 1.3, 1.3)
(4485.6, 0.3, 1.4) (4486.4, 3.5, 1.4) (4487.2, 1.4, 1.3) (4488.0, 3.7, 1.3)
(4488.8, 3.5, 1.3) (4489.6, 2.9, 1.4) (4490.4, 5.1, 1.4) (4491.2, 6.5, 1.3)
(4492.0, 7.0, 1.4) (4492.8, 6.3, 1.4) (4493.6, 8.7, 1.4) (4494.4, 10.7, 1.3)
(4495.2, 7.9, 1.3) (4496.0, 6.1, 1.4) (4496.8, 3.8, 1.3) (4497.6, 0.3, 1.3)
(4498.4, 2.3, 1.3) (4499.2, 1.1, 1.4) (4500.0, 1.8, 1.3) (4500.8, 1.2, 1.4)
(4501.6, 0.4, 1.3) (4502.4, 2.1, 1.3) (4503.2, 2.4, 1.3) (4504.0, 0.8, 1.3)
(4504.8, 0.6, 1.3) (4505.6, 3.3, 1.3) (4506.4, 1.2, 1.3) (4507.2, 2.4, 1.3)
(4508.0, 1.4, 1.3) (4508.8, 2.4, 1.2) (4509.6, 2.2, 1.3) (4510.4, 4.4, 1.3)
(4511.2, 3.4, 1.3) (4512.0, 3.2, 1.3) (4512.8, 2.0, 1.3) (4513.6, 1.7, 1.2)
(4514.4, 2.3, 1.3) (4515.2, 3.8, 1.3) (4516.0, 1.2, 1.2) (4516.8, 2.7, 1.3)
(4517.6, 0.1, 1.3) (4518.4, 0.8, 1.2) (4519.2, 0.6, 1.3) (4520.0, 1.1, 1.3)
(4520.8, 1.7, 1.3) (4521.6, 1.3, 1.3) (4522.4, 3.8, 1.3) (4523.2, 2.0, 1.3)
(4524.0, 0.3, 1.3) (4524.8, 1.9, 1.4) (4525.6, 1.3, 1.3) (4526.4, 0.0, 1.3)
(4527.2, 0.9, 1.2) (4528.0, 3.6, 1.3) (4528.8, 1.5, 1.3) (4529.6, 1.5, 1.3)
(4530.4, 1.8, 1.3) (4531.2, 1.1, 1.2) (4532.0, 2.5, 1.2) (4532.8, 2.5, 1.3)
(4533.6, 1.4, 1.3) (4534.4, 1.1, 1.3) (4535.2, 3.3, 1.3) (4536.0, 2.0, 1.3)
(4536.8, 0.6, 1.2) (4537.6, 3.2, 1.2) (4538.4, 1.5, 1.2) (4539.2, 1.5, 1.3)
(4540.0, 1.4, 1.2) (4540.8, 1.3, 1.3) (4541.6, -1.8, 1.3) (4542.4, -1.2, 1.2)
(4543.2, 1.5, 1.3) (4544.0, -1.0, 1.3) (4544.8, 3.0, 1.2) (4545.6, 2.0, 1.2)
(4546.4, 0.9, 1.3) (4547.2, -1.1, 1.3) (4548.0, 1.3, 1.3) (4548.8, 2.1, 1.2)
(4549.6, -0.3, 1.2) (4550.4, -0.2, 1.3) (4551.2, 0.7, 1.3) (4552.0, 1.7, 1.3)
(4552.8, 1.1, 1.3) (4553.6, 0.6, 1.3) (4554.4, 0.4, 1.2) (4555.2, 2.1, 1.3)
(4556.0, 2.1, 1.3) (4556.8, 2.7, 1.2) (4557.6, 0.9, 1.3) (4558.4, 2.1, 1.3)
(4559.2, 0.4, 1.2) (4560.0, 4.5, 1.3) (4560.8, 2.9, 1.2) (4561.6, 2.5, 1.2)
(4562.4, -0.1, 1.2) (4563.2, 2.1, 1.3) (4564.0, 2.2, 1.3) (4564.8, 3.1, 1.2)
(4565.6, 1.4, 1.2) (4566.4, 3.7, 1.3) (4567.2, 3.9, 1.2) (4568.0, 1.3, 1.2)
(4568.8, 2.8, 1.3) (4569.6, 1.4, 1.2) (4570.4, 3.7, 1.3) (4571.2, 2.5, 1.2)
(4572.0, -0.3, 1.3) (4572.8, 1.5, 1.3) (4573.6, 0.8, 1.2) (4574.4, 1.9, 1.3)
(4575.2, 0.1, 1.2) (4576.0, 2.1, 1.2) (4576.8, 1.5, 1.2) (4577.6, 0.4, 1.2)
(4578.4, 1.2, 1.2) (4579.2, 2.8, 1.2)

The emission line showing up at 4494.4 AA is [O II] 3727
